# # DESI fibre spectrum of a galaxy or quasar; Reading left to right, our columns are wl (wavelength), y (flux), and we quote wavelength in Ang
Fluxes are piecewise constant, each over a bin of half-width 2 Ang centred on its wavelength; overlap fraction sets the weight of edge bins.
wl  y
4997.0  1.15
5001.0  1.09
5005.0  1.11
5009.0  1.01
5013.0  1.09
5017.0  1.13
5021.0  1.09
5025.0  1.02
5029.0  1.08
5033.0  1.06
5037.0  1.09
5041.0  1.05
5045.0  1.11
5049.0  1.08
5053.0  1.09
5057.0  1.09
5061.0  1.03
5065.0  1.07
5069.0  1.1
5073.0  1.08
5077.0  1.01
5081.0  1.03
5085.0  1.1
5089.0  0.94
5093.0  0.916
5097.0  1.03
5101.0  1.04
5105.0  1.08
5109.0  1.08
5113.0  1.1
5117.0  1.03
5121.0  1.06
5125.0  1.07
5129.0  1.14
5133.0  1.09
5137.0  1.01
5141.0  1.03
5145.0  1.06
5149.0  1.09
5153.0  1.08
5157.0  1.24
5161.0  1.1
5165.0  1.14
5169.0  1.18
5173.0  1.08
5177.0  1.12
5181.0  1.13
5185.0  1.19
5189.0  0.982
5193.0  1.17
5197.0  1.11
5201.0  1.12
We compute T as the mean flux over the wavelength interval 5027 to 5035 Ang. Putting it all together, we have 1.07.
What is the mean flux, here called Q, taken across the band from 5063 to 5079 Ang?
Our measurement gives 1.06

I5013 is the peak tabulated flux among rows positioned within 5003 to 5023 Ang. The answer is 1.13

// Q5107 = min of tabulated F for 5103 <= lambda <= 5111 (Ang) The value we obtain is 1.08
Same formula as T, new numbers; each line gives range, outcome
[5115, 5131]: 1.07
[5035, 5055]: 1.08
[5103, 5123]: 1.07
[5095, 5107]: 1.05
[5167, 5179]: 1.13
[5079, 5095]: 0.997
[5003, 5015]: 1.07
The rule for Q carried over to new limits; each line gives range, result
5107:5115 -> 1.09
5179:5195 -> 1.12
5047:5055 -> 1.08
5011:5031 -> 1.08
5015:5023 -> 1.11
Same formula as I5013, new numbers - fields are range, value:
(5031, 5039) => 1.09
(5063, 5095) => 1.1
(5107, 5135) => 1.14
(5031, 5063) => 1.11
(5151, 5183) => 1.24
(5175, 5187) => 1.19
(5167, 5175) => 1.18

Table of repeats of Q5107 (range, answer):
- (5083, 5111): 0.916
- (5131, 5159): 1.01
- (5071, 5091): 0.94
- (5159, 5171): 1.1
